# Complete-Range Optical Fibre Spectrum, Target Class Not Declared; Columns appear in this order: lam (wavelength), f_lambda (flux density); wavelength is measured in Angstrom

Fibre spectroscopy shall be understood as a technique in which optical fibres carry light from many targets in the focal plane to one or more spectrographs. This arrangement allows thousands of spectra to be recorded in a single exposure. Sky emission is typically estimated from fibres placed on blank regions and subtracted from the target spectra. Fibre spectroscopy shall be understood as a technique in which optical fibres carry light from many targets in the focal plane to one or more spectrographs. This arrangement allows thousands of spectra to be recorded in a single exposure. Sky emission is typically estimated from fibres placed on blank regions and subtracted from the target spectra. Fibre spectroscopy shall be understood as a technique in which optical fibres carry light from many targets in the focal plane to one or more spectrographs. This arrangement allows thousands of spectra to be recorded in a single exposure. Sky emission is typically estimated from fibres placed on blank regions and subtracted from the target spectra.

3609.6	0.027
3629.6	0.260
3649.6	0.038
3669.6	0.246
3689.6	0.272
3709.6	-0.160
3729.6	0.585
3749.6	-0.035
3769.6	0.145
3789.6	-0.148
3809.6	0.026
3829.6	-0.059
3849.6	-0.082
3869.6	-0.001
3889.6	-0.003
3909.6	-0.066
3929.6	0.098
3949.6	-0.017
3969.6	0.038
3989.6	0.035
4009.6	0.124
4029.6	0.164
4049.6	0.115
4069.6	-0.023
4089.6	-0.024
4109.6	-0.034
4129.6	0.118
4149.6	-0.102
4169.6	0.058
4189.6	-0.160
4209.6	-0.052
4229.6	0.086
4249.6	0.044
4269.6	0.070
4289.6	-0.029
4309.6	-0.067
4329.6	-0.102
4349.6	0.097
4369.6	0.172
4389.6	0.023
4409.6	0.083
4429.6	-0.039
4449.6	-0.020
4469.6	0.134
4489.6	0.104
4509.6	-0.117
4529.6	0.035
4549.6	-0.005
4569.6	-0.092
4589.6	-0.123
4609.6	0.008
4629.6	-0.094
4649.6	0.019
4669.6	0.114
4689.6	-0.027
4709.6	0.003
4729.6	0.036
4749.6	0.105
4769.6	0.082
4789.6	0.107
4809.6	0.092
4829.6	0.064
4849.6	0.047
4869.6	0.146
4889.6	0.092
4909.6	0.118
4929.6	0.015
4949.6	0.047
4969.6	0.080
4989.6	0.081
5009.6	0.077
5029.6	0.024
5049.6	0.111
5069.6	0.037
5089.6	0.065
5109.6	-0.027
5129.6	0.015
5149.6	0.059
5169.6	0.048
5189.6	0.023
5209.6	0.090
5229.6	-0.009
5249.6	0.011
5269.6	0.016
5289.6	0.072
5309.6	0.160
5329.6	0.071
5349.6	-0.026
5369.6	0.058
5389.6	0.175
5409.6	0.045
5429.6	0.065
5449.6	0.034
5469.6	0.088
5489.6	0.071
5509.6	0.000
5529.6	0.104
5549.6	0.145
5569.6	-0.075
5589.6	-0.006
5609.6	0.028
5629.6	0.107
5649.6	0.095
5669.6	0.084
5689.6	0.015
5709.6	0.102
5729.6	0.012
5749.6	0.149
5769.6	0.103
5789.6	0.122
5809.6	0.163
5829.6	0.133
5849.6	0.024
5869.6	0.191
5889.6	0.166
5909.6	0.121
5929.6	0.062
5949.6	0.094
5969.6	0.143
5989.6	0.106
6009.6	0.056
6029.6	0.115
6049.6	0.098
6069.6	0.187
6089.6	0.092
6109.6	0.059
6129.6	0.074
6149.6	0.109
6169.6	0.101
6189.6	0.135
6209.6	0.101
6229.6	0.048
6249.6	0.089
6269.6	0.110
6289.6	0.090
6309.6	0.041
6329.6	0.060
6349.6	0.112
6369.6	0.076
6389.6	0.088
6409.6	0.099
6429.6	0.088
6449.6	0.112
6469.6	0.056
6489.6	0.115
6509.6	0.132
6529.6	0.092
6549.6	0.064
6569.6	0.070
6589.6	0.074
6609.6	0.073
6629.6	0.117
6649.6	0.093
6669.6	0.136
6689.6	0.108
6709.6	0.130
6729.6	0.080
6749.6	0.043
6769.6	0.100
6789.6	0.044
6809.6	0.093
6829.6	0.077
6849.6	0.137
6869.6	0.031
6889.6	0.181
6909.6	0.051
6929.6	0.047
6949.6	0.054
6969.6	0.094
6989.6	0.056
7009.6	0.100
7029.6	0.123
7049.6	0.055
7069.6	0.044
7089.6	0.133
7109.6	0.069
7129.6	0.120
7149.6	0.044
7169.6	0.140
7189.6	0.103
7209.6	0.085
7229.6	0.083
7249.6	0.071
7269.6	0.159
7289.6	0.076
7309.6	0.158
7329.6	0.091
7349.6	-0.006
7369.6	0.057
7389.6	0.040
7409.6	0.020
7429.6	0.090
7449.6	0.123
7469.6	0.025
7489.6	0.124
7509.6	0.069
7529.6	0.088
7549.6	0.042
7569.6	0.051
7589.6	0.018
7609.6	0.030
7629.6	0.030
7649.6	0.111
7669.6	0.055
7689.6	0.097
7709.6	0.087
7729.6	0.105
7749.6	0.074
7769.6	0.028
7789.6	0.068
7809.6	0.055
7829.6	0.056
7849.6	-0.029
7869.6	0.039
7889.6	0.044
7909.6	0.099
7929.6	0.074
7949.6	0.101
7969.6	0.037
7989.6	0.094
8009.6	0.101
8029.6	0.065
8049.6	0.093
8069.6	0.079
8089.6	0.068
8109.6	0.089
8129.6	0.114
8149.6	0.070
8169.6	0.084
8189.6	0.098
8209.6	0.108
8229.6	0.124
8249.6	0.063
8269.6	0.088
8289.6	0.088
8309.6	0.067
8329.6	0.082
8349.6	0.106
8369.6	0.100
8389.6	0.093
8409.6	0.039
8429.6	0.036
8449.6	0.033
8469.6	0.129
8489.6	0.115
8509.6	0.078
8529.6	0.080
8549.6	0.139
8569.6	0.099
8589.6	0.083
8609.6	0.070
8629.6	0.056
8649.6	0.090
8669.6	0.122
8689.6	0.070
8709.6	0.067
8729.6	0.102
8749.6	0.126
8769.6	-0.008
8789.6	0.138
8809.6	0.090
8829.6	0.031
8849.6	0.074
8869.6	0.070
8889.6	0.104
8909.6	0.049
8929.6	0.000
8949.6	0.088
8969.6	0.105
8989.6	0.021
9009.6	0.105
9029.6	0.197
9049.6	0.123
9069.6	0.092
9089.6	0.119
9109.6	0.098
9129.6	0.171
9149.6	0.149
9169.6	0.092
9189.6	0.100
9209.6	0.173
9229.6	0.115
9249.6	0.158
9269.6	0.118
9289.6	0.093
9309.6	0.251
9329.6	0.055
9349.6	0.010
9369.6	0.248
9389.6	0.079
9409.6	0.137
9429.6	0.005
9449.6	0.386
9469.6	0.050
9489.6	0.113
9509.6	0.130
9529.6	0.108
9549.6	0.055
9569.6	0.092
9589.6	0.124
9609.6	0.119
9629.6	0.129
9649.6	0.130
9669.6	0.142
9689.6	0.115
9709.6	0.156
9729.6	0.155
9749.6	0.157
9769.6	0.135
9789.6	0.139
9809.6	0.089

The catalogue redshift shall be 1.613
